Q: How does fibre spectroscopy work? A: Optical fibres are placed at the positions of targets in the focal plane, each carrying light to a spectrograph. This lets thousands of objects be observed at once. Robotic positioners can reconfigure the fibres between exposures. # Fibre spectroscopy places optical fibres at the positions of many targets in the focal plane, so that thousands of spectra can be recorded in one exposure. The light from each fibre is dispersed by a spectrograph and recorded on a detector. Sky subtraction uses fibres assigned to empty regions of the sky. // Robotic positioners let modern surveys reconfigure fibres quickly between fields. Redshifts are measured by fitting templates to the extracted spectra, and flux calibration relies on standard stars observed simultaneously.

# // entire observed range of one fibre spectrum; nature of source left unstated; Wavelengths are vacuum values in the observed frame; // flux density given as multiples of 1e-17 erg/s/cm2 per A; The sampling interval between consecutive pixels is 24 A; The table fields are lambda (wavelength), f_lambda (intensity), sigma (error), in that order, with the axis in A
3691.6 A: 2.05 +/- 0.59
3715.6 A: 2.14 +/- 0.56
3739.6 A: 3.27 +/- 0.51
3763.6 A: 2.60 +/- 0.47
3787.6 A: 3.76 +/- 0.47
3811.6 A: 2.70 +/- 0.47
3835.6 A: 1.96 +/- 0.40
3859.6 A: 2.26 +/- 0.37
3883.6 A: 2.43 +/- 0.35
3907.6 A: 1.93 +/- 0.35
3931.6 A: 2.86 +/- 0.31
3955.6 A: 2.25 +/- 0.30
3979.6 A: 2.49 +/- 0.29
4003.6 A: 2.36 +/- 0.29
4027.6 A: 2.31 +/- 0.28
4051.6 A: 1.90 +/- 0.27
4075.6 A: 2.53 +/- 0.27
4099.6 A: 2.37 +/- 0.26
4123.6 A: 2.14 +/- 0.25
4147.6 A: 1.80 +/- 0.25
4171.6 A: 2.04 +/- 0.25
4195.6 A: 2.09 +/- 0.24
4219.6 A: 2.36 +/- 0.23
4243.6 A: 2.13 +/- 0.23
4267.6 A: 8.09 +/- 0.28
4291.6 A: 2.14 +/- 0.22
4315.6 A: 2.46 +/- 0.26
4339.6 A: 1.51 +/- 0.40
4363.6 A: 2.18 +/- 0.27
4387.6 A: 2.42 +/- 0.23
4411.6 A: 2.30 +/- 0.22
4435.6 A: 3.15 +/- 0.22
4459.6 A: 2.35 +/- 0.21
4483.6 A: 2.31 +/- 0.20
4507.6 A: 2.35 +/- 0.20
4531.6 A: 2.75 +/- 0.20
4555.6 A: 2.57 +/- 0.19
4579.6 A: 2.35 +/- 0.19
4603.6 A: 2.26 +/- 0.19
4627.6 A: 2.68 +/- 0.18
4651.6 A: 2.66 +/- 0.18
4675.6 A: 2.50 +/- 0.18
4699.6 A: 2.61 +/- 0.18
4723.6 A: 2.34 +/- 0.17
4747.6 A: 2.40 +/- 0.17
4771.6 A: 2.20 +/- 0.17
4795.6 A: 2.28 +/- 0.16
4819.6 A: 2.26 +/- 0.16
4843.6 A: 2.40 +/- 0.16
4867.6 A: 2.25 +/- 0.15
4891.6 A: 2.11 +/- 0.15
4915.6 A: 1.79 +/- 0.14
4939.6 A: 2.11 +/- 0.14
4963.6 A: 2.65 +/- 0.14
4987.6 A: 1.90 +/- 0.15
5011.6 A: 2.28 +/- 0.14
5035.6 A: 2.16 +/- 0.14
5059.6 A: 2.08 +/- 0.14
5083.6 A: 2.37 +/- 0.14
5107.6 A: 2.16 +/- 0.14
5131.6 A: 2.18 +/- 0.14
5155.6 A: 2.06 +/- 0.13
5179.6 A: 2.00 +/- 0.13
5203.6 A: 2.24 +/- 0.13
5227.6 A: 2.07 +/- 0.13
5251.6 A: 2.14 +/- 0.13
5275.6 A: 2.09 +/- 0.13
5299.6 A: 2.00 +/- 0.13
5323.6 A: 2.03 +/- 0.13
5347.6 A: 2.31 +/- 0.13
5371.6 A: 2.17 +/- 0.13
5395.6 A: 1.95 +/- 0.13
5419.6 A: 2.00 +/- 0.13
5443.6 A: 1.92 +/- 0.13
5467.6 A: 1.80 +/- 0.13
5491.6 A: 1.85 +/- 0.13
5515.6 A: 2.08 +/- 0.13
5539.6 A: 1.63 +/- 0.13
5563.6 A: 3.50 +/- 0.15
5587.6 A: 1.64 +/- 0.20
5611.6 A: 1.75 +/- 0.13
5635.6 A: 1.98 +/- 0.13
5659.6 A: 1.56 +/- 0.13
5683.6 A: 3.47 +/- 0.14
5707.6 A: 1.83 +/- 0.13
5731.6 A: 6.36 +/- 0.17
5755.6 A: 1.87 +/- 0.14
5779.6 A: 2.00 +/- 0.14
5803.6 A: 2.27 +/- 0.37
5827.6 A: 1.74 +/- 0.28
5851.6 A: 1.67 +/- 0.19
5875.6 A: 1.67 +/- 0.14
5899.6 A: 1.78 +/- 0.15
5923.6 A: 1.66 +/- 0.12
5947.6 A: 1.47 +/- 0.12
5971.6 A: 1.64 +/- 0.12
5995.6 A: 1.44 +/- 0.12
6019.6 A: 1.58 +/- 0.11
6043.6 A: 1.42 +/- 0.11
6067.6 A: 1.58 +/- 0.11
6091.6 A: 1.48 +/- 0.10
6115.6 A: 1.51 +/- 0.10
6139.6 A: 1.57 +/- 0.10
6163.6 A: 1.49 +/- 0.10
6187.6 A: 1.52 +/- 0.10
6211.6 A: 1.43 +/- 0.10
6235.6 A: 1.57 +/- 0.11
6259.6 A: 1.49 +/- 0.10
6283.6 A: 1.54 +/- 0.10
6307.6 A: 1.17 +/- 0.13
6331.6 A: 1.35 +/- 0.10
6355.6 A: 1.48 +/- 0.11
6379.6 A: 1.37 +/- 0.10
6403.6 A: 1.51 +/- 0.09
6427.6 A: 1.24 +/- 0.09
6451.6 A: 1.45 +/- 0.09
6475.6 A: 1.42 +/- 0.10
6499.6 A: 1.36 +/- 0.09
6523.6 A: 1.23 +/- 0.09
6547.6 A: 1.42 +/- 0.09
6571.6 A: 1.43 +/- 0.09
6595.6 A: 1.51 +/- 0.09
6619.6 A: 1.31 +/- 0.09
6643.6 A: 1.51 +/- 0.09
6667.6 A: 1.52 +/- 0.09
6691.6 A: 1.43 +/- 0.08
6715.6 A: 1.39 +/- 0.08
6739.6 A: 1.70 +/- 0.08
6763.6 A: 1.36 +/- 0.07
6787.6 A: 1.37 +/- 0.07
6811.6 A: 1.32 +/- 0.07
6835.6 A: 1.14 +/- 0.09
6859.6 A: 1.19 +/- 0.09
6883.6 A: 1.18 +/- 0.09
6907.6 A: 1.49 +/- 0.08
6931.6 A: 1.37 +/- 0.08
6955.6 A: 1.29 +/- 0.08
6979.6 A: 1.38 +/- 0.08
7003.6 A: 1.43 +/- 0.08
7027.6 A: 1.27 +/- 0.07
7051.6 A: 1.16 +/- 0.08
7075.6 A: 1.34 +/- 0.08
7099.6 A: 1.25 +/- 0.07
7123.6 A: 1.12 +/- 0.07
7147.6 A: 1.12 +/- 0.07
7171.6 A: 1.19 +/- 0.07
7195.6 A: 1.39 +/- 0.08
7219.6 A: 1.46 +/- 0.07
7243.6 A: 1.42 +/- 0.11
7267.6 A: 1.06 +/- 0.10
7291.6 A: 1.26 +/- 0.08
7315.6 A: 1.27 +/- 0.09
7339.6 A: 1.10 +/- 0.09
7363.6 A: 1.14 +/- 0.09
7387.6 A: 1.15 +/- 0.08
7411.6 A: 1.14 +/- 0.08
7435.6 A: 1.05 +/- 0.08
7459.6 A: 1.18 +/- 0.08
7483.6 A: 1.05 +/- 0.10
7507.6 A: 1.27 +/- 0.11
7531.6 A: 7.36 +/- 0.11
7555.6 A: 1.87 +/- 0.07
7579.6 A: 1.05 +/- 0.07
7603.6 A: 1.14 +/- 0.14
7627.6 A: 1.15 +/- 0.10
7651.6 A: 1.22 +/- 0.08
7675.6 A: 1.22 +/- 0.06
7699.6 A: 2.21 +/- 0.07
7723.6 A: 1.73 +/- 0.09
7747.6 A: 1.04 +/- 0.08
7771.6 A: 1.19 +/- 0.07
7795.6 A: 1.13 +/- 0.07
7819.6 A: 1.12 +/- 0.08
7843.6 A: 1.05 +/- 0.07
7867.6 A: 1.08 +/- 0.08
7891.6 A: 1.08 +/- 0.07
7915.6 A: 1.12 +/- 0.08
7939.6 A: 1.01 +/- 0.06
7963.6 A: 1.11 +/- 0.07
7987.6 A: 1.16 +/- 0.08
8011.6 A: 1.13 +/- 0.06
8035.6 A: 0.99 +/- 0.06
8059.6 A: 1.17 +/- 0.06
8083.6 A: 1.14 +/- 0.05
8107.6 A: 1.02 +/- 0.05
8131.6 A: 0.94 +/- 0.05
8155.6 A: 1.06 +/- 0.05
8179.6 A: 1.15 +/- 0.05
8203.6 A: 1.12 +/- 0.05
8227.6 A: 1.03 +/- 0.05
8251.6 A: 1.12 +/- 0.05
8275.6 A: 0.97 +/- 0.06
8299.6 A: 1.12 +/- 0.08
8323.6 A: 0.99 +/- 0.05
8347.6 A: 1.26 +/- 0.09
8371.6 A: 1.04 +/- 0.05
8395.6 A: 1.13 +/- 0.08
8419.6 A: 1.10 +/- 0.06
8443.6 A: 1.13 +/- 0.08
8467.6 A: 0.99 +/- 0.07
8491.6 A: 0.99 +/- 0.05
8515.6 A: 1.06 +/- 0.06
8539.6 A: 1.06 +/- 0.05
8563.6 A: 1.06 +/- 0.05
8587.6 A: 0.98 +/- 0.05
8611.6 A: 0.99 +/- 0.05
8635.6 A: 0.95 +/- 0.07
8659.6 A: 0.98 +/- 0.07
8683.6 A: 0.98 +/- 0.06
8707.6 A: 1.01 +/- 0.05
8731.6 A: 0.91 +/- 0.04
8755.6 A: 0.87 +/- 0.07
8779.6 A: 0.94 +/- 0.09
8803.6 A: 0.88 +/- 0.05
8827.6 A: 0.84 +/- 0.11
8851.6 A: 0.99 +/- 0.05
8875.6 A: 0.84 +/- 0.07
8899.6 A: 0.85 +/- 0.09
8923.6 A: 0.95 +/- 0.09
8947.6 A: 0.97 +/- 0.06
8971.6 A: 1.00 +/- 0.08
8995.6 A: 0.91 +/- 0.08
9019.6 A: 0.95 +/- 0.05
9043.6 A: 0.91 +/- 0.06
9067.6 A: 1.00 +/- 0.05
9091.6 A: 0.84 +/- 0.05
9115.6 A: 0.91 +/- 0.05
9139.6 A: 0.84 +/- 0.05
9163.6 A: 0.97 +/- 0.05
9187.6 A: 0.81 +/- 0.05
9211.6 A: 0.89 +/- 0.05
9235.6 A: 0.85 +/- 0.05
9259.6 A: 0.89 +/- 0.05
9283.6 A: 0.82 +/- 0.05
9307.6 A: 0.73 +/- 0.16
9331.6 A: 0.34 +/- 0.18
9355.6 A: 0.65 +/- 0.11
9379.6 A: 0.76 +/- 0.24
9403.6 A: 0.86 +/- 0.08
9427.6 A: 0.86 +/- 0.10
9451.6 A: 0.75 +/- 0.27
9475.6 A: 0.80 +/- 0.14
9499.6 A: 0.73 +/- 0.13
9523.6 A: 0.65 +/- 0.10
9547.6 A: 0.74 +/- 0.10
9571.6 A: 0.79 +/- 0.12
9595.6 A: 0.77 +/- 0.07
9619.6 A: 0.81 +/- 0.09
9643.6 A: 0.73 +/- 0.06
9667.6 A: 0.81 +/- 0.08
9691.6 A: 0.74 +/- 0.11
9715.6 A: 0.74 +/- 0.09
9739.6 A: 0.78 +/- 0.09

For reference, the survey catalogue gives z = 0.146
